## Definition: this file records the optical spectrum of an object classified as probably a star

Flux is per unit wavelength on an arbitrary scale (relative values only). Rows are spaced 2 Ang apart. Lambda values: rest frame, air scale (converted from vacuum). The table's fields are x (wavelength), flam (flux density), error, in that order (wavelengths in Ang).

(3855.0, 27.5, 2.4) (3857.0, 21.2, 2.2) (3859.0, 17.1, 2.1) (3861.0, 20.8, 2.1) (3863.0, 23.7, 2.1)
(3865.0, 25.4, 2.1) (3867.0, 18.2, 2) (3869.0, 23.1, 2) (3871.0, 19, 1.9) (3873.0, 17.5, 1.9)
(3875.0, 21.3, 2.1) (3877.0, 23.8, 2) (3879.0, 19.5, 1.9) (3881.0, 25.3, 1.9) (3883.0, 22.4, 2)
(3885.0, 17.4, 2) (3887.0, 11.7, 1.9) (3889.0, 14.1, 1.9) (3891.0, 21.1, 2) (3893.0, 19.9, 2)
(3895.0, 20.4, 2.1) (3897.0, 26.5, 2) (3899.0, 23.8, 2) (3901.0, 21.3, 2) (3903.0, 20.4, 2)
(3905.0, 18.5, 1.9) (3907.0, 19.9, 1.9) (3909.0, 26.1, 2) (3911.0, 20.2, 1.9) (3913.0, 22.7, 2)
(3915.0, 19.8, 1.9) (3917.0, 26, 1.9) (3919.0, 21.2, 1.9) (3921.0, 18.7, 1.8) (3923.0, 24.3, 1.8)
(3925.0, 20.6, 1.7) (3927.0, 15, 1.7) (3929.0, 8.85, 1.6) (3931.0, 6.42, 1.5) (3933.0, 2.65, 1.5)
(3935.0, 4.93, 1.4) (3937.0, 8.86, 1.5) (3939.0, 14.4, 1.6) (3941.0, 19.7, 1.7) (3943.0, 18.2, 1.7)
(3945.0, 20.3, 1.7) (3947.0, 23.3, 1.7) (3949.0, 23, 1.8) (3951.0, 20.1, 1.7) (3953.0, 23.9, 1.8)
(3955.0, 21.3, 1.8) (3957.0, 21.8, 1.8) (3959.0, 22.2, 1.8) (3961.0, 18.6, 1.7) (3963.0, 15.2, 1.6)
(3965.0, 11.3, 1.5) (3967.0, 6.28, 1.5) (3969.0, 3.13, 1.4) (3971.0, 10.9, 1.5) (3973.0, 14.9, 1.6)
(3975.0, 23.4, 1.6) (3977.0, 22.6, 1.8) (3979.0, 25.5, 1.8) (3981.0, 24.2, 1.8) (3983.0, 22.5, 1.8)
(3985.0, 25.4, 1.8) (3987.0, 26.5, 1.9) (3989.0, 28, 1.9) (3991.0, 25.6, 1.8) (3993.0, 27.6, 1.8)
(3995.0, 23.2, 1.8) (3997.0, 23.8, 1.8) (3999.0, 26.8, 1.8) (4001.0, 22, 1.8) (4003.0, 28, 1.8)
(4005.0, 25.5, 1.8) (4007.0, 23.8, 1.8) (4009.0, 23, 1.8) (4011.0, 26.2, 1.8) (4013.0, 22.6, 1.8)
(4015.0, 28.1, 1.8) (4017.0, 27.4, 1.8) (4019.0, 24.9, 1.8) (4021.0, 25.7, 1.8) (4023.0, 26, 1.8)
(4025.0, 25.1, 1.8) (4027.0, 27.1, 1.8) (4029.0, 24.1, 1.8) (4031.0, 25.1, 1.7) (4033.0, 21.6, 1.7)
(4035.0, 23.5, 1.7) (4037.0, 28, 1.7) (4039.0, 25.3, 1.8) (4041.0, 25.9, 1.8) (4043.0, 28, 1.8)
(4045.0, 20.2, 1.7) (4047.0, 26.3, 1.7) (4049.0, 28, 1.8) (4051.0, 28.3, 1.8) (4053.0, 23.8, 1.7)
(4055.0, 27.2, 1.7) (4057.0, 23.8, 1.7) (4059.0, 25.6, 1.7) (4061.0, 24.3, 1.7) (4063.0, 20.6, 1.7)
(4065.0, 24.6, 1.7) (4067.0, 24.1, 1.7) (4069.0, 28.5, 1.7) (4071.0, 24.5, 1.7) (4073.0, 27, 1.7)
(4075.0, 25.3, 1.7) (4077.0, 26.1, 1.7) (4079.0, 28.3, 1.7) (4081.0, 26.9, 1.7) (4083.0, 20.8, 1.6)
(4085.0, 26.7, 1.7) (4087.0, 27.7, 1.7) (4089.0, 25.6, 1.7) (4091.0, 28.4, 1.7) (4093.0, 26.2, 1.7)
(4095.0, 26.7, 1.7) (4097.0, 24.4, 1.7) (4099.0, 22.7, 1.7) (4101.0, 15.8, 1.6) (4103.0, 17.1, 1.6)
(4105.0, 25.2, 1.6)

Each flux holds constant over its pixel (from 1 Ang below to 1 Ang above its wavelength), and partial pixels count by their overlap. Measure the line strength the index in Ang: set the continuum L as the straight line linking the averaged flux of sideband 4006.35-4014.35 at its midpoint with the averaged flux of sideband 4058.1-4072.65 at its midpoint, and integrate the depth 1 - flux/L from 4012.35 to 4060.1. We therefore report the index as -2.2 Ang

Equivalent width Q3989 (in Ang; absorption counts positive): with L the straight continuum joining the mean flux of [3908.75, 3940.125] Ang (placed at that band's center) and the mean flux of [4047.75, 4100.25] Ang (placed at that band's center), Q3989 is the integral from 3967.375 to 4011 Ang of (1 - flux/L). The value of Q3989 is -4.8 Ang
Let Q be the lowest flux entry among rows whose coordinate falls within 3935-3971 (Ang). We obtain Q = 3.13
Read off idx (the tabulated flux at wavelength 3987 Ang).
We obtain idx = 26.5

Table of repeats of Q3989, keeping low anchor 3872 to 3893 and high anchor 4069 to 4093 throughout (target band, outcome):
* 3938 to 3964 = 1.9 Ang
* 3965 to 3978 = 5.3 Ang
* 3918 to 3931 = 2.3 Ang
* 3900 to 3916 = -0.6 Ang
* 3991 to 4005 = -1.1 Ang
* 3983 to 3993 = -1.3 Ang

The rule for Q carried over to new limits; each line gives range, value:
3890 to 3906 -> 18.5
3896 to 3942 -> 2.65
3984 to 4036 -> 21.6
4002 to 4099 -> 20.2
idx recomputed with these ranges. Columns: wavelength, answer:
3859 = 17.1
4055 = 27.2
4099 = 22.7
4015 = 28.1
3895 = 20.4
